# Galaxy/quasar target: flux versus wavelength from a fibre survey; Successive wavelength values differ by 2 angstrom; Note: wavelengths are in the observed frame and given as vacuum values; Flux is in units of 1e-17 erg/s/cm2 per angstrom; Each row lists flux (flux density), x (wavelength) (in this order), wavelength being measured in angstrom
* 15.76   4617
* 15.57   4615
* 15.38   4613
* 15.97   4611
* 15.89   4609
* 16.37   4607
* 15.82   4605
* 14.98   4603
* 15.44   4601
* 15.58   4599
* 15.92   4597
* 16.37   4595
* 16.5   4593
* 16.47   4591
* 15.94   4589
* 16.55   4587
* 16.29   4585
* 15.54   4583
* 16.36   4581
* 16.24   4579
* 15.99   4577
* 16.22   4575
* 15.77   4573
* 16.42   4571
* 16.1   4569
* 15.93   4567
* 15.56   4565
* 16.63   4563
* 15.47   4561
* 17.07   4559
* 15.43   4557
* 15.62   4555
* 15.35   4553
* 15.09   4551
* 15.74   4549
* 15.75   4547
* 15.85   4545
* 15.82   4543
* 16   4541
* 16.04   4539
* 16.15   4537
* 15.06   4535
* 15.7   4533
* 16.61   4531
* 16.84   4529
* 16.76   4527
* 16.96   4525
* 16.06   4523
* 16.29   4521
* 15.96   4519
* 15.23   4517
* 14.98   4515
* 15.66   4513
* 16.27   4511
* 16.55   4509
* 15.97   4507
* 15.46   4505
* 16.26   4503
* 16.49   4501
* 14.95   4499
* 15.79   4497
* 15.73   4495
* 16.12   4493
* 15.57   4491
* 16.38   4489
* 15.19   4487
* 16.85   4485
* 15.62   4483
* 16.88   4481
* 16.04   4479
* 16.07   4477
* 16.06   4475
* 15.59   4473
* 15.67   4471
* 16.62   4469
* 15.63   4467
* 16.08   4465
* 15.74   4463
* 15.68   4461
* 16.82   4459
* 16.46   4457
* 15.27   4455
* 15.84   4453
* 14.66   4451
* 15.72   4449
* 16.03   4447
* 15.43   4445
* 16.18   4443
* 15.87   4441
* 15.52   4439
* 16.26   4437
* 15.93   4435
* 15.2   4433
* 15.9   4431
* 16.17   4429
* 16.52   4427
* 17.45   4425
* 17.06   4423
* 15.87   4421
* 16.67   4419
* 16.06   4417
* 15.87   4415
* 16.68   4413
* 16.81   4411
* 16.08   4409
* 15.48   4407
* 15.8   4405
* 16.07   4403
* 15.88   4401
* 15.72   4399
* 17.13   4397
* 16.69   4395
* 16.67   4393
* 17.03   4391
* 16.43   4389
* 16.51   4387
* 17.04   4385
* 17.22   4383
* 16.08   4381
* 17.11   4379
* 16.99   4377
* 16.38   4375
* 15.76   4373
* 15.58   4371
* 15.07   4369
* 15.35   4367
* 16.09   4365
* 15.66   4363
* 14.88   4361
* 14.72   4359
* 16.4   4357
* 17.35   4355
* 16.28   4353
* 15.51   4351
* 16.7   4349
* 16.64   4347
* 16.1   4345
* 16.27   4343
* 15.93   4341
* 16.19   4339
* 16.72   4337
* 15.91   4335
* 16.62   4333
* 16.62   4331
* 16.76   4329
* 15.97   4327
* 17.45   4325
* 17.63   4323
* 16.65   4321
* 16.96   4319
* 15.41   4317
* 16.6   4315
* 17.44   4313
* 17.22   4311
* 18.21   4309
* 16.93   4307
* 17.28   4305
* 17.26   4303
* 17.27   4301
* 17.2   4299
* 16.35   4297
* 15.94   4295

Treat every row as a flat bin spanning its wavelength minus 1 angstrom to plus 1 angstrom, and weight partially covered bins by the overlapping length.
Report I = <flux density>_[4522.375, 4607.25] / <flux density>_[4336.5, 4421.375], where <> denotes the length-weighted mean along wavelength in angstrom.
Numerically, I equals 0.99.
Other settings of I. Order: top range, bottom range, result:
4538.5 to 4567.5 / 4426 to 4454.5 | 1.00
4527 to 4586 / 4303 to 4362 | 0.97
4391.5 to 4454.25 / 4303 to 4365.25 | 0.98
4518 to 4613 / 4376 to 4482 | 0.99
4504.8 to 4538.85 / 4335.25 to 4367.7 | 1.00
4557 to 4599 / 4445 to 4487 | 1.01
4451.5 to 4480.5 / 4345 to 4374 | 1.01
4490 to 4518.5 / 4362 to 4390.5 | 0.97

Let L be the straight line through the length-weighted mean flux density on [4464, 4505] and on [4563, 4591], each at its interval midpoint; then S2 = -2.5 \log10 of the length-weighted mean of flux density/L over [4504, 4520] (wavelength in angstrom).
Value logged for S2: 0.02 mag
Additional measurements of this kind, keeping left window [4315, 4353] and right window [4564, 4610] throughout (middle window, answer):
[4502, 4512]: 0.003 mag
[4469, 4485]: 0.008 mag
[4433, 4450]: 0.029 mag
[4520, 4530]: -0.031 mag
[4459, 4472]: 0.017 mag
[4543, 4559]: 0.028 mag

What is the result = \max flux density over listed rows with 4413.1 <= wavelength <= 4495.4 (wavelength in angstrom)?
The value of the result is 17.45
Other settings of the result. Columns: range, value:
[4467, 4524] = 16.88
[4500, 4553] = 16.96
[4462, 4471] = 16.62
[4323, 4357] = 17.63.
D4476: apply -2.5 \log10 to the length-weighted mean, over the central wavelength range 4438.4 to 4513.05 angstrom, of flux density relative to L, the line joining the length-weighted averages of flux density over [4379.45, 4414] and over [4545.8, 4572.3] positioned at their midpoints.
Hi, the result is 0.016 mag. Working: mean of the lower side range 16.4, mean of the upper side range 15.9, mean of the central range 15.9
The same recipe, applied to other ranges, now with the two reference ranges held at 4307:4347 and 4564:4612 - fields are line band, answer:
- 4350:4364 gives 0.05 mag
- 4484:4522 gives 0.02 mag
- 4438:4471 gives 0.03 mag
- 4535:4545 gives 0.02 mag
